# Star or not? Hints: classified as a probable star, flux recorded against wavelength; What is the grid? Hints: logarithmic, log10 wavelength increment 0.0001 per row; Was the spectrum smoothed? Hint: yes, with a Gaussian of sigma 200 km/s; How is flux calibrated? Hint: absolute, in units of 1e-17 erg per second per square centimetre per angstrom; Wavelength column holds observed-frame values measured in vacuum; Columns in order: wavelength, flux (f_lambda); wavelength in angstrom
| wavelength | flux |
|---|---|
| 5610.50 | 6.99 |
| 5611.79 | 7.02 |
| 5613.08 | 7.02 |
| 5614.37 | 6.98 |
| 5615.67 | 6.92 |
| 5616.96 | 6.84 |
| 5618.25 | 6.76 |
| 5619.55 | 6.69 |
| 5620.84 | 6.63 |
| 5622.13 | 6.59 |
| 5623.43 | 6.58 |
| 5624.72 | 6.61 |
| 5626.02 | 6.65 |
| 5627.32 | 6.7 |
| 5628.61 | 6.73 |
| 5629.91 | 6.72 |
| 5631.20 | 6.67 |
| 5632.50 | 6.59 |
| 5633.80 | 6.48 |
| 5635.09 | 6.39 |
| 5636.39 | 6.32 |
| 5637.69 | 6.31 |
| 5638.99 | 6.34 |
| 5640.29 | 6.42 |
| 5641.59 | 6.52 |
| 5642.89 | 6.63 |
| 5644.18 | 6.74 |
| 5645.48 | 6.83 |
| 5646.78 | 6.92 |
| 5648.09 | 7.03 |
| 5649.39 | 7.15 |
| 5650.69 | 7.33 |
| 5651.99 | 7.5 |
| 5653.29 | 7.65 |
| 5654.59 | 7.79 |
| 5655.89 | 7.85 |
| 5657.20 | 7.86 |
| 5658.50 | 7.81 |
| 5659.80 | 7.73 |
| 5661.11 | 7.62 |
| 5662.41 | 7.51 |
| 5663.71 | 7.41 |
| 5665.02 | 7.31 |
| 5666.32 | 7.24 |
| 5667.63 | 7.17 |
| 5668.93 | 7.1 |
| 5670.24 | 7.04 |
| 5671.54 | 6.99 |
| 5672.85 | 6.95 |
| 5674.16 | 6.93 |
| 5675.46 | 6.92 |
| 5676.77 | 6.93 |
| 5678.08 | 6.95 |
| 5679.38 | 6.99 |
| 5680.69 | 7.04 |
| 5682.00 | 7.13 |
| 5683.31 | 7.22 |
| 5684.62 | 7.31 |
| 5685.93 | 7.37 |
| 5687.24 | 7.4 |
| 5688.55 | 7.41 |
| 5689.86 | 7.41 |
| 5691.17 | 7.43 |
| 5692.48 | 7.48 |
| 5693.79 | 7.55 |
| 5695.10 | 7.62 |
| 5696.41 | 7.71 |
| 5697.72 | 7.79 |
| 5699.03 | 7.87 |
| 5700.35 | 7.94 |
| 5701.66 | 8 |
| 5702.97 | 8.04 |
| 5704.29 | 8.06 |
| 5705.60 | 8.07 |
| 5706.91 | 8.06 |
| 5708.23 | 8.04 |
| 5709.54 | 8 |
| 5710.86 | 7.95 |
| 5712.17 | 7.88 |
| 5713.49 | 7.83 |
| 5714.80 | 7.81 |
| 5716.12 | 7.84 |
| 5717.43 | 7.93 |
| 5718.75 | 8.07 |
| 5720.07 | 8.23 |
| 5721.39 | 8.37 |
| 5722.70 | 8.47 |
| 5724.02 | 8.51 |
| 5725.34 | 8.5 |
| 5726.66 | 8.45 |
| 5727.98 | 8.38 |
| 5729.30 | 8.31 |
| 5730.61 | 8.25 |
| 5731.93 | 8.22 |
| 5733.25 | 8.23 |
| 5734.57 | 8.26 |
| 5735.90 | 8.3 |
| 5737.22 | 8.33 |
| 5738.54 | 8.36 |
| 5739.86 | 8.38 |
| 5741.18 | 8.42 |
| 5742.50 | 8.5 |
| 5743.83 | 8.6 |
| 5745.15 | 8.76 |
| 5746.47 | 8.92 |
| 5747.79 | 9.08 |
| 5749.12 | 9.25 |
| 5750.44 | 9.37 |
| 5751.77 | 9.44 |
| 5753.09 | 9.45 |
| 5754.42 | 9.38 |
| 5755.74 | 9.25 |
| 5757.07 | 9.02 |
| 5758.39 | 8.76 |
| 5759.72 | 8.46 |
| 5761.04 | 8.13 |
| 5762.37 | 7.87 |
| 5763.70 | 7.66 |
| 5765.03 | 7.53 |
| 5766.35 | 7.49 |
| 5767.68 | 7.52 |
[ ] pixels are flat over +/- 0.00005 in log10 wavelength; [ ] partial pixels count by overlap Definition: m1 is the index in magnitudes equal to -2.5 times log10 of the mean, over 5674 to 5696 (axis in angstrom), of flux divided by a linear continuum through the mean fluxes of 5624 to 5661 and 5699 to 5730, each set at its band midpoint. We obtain 0.056 mag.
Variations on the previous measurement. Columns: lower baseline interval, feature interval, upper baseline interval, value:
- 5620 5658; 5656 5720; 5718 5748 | 0.017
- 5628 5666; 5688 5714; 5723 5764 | 0.016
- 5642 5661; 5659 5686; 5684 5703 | 0.043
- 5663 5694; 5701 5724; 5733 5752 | -0.011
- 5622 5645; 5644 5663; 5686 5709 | -0.076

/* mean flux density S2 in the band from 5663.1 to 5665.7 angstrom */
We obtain 7.35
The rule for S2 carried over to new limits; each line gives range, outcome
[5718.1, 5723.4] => 8.29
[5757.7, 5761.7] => 8.47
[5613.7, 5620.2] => 6.84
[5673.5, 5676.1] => 6.93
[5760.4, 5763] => 7.99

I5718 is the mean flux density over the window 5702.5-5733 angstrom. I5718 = 8.14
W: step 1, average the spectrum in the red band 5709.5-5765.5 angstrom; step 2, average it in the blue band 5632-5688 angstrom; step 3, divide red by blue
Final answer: 1.19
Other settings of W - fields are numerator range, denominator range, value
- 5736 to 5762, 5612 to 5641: 1.33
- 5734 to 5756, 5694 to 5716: 1.12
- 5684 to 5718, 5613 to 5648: 1.17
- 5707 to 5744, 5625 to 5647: 1.25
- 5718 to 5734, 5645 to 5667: 1.12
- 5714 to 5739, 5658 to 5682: 1.15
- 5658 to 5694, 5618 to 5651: 1.09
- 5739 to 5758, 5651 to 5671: 1.20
